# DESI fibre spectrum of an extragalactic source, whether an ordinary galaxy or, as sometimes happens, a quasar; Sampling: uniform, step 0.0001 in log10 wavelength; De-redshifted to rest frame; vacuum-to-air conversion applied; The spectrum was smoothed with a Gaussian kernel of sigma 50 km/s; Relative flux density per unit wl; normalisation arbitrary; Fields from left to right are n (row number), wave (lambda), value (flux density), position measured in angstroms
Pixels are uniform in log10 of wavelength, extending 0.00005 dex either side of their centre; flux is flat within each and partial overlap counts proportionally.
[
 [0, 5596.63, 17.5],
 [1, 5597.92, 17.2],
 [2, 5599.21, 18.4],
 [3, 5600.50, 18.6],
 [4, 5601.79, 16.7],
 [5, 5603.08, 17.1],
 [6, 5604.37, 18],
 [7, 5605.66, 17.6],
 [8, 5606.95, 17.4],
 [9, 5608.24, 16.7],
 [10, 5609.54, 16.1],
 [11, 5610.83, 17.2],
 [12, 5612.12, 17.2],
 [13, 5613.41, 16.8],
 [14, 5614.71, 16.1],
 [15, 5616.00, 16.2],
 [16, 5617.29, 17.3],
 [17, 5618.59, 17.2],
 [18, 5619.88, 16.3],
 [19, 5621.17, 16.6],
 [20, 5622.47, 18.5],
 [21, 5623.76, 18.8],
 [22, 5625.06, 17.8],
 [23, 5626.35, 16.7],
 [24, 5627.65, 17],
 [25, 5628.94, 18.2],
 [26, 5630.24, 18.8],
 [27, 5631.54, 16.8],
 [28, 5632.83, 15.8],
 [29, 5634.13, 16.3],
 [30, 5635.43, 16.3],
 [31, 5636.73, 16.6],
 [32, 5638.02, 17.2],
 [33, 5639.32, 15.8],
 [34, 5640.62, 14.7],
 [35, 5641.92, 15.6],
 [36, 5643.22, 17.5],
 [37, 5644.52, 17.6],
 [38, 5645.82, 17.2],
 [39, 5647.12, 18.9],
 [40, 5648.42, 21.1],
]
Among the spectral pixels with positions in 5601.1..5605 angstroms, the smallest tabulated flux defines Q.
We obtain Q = 16.7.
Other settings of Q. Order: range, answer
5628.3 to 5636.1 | 15.8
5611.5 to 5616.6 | 16.1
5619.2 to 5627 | 16.3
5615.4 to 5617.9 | 16.2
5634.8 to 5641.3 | 14.7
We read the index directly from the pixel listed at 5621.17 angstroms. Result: 16.6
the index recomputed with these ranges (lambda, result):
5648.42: 21.1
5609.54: 16.1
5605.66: 17.6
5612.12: 17.2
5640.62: 14.7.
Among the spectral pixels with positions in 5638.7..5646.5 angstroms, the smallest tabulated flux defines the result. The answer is 14.7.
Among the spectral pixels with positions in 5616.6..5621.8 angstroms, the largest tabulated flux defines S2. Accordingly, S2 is 17.3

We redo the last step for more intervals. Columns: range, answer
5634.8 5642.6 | 17.2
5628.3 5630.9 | 18.8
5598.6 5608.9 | 18.6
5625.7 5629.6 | 18.2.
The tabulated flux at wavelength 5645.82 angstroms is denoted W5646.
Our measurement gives 17.2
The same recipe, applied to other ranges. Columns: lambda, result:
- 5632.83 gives 15.8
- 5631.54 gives 16.8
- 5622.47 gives 18.5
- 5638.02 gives 17.2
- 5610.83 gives 17.2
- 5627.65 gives 17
